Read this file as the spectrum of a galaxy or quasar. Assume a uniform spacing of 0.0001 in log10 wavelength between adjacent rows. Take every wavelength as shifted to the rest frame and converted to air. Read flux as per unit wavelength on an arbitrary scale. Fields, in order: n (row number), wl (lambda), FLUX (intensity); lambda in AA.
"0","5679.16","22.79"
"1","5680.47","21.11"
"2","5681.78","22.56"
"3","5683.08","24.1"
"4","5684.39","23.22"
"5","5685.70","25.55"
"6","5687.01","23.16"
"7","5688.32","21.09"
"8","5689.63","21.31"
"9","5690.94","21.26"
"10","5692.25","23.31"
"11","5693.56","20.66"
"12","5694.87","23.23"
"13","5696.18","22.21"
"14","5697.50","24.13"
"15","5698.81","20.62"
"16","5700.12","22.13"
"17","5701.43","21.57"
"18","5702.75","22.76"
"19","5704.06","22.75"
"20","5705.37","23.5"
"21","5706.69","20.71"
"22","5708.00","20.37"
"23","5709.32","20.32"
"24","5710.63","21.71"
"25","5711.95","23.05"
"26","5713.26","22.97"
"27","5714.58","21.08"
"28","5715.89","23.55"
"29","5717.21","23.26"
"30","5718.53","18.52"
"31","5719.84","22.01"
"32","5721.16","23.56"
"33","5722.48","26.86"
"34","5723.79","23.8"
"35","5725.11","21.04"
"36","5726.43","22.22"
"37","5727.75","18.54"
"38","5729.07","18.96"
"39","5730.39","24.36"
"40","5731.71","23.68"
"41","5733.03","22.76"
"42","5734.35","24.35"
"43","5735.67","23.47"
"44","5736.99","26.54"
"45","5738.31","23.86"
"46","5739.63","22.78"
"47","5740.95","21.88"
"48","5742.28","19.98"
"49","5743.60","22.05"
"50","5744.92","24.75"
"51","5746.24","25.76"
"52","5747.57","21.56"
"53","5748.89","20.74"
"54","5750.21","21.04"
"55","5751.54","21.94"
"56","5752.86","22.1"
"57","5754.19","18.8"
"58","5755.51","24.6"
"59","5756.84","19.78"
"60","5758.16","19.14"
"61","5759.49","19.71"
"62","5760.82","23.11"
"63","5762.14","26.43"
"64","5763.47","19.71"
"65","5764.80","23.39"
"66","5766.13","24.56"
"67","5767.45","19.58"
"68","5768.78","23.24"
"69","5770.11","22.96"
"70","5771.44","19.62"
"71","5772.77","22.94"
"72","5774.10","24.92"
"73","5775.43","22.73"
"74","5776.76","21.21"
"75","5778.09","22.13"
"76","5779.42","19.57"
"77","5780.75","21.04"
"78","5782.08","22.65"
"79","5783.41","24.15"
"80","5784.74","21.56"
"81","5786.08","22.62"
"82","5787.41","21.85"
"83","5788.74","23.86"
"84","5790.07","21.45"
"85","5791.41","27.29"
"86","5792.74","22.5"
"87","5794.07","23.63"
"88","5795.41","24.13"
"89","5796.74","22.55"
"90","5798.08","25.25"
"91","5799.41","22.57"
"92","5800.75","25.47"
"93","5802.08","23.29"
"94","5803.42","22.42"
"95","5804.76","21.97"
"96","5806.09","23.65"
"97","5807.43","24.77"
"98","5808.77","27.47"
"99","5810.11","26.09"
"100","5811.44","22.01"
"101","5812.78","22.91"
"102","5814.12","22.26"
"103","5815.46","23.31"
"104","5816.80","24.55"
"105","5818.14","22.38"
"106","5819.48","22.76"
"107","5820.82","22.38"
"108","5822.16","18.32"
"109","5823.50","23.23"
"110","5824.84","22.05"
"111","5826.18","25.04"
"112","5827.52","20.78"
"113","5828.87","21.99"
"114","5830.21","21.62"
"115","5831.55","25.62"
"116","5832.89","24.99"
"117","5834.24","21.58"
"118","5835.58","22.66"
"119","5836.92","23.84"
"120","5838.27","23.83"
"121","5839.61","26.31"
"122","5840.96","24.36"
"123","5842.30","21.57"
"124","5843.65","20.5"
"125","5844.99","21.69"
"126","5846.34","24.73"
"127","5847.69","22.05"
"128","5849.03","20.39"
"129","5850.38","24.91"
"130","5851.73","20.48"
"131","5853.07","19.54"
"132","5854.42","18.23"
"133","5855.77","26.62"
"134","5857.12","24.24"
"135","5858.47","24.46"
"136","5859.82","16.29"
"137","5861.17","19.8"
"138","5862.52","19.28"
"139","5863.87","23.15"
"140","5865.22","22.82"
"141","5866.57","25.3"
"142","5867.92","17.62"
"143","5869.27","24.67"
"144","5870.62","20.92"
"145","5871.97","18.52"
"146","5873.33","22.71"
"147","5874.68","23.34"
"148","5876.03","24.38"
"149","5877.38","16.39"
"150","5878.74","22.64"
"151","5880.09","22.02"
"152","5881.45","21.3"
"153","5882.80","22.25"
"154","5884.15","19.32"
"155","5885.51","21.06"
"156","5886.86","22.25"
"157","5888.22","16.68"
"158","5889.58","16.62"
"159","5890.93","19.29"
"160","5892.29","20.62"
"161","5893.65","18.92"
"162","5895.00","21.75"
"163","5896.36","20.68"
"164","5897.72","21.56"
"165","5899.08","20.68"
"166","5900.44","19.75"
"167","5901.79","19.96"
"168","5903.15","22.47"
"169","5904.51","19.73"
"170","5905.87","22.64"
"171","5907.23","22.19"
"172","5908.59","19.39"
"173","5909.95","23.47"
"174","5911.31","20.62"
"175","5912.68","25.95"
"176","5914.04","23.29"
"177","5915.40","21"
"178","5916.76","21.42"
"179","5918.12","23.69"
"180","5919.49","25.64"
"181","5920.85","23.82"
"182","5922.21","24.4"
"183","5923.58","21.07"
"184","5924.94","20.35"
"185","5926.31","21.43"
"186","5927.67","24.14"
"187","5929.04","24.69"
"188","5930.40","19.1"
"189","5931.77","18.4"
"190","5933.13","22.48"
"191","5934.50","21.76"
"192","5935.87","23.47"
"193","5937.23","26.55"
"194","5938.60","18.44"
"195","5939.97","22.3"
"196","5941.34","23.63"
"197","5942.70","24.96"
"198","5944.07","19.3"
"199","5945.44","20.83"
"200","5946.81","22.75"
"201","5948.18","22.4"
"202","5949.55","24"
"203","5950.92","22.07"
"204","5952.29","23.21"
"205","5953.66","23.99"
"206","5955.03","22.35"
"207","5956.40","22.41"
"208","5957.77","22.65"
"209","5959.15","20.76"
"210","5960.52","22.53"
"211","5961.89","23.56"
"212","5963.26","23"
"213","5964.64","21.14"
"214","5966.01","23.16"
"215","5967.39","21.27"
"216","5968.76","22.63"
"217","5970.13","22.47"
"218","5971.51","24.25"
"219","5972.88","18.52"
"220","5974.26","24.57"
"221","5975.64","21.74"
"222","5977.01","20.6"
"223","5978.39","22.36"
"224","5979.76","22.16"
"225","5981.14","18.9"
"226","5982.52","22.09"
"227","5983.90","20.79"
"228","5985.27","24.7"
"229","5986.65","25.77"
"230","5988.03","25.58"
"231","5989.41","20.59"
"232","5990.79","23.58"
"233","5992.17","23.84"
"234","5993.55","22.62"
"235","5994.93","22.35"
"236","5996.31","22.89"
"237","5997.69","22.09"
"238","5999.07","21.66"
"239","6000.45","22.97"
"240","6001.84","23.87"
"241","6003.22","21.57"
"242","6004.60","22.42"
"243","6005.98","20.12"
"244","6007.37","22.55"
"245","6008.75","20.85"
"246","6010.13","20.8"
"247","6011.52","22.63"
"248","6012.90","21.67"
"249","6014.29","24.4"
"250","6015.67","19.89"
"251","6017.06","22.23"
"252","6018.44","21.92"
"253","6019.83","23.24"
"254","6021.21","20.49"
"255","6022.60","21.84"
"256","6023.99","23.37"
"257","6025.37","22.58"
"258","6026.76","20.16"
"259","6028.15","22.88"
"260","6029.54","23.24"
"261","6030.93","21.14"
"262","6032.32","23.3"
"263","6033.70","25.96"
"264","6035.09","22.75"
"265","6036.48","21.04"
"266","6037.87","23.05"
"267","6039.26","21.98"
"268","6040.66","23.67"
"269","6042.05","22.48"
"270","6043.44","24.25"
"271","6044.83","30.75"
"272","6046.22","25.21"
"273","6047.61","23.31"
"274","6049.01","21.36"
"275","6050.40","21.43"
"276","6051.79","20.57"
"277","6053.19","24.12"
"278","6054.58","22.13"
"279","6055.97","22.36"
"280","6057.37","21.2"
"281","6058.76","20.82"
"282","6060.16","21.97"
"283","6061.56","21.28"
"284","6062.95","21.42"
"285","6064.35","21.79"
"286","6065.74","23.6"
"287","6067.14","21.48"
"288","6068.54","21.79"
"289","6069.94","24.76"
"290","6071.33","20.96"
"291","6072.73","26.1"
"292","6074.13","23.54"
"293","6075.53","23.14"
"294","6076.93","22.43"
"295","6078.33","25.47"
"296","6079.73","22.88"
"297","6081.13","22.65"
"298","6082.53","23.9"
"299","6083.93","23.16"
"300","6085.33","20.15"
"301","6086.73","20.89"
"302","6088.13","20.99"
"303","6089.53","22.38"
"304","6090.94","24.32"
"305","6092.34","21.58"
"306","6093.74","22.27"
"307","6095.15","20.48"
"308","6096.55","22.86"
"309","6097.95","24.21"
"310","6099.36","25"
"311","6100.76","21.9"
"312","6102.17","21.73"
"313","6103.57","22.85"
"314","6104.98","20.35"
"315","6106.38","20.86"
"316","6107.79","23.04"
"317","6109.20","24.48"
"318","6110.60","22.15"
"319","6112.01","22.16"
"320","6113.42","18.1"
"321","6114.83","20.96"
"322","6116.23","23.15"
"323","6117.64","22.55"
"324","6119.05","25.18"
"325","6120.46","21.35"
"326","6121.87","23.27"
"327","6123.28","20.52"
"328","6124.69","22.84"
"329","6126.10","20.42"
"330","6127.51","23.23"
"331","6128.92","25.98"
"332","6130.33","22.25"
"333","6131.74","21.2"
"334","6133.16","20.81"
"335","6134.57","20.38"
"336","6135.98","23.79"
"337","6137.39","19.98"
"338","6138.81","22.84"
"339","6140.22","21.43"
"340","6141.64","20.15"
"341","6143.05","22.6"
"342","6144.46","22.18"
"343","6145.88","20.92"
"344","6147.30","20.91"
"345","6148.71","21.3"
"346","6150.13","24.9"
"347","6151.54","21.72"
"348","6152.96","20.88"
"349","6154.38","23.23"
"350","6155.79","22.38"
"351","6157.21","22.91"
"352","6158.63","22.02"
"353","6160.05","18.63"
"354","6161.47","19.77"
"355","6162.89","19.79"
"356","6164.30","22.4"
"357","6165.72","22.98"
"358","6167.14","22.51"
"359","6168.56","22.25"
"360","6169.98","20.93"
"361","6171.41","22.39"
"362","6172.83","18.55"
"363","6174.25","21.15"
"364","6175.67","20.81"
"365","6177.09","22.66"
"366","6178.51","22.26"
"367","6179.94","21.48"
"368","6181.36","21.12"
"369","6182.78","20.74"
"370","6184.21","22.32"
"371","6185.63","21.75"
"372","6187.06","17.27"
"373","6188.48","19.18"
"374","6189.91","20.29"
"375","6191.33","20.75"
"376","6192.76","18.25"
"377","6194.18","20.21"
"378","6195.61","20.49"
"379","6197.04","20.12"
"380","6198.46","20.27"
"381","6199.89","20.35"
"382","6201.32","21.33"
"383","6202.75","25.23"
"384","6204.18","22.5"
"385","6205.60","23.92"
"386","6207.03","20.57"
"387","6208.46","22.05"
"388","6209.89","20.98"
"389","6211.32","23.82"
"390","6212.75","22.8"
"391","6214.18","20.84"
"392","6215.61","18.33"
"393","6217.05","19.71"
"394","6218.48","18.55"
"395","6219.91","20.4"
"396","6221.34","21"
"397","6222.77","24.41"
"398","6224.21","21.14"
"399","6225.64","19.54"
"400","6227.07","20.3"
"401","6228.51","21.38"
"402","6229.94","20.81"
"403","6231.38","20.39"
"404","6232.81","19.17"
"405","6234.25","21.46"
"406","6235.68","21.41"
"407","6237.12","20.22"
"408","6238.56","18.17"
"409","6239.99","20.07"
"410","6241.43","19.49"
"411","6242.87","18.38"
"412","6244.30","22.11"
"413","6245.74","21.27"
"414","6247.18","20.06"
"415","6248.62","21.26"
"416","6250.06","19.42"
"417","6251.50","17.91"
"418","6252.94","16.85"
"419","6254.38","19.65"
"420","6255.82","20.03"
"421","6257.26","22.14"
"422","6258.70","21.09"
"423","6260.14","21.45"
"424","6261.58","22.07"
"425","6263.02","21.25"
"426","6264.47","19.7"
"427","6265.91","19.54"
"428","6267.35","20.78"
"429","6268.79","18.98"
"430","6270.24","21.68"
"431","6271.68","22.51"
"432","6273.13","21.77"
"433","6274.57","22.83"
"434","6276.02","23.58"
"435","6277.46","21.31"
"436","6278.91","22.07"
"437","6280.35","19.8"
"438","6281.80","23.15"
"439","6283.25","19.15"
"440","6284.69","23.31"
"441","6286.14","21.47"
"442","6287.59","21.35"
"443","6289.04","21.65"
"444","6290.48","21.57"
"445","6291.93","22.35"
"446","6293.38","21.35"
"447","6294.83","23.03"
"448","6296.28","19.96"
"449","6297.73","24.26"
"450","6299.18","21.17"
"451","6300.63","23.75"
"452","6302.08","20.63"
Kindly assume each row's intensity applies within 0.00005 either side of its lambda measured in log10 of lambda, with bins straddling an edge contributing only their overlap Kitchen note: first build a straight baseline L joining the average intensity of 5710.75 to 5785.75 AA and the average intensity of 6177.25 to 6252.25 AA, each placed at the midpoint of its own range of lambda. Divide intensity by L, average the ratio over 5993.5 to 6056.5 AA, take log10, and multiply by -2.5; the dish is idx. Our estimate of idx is -0.059 mag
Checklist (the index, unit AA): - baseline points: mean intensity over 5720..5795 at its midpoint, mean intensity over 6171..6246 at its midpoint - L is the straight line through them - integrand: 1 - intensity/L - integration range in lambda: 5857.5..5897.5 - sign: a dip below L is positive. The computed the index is 2.09 AA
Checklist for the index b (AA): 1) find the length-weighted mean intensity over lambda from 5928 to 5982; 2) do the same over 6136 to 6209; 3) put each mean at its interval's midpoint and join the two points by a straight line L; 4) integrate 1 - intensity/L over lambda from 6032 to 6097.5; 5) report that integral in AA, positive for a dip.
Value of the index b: -3.0 AA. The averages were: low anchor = 22.2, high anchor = 21.3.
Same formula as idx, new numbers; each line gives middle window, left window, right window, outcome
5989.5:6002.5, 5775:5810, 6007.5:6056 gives 0.00 mag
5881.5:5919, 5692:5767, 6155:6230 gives 0.04 mag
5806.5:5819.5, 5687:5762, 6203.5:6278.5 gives -0.09 mag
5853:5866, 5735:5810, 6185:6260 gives 0.04 mag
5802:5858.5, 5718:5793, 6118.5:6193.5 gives -0.03 mag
